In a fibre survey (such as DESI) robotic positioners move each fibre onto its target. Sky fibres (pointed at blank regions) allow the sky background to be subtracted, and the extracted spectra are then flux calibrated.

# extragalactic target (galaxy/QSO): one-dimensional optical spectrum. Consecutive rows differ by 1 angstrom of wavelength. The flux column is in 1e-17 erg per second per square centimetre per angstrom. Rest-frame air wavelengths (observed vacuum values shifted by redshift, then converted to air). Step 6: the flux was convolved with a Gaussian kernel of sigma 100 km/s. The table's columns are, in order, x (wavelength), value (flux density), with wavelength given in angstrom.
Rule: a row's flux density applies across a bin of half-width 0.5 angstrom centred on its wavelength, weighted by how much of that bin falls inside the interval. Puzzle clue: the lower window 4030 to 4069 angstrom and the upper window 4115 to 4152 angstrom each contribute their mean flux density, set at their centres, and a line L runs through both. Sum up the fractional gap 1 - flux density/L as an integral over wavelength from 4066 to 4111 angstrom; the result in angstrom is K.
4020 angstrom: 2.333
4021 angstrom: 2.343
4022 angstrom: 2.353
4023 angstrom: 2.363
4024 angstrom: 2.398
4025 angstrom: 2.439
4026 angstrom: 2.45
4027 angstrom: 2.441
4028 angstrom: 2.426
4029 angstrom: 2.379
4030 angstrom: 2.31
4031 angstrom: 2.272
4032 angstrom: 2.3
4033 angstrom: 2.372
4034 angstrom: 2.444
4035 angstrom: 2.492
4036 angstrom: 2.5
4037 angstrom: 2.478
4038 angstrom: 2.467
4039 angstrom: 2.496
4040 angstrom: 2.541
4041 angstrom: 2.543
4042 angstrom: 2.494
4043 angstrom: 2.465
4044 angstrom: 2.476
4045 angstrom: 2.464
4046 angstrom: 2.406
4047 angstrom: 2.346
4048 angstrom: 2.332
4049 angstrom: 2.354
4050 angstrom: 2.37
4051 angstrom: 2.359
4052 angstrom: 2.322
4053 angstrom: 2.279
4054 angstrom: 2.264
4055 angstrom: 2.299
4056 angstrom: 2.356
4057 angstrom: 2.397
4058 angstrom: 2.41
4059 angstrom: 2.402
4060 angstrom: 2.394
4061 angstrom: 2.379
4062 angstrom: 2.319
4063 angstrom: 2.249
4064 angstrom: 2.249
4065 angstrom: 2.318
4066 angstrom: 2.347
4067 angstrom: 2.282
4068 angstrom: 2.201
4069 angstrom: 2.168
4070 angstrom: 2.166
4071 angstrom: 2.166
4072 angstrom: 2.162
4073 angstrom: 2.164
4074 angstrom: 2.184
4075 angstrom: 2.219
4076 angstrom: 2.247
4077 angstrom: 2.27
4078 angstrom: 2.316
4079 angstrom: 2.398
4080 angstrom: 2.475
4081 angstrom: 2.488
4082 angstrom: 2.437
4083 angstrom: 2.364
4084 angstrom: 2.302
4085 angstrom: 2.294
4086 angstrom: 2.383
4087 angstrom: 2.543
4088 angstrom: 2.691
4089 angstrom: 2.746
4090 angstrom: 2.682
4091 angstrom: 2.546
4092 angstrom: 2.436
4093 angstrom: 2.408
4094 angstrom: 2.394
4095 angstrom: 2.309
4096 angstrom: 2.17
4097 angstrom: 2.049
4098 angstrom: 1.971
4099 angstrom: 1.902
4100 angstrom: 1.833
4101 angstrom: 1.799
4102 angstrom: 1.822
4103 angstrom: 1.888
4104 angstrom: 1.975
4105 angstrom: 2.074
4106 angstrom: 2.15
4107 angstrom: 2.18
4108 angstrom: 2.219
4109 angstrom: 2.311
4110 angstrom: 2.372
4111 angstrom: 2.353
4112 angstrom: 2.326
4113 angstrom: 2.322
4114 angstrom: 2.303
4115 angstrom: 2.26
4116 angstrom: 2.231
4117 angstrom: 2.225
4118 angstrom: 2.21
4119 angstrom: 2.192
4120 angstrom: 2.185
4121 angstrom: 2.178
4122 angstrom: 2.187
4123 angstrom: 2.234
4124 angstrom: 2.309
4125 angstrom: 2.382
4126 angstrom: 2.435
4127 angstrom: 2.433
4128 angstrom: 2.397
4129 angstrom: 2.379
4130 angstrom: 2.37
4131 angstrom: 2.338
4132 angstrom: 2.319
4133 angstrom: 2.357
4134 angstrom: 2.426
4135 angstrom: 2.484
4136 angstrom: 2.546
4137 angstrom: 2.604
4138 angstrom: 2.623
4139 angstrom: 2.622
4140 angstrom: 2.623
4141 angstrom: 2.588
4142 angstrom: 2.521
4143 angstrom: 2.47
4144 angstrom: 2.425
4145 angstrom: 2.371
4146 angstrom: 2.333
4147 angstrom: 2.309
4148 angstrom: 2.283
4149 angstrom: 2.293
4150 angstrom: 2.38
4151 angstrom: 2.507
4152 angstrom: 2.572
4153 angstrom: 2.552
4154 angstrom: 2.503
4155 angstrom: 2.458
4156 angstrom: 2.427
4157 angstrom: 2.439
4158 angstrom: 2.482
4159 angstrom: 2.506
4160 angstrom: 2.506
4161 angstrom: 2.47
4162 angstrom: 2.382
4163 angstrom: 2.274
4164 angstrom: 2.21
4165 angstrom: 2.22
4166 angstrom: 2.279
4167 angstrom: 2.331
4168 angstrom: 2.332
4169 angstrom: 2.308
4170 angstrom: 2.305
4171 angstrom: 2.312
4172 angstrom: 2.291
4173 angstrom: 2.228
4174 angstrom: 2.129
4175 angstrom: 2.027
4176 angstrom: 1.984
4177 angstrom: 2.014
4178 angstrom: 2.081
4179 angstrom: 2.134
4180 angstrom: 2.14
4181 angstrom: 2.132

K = 2.3 angstrom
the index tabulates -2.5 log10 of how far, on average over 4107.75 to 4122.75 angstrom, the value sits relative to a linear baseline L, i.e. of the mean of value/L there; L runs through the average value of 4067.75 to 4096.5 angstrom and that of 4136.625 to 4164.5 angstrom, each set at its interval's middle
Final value 0.068 mag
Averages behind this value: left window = 2.36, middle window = 2.26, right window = 2.45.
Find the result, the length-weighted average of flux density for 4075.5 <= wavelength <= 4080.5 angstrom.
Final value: 2.34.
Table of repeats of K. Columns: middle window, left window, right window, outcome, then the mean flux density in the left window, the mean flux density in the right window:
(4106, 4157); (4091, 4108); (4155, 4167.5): -3.0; 2.1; 2.38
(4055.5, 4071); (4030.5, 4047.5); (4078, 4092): 1.0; 2.44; 2.48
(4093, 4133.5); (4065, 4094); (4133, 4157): 3.5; 2.36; 2.47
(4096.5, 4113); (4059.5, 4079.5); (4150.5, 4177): 1.5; 2.26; 2.34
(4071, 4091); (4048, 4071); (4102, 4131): -0.9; 2.31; 2.25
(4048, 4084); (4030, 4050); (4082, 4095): 2.1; 2.43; 2.47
